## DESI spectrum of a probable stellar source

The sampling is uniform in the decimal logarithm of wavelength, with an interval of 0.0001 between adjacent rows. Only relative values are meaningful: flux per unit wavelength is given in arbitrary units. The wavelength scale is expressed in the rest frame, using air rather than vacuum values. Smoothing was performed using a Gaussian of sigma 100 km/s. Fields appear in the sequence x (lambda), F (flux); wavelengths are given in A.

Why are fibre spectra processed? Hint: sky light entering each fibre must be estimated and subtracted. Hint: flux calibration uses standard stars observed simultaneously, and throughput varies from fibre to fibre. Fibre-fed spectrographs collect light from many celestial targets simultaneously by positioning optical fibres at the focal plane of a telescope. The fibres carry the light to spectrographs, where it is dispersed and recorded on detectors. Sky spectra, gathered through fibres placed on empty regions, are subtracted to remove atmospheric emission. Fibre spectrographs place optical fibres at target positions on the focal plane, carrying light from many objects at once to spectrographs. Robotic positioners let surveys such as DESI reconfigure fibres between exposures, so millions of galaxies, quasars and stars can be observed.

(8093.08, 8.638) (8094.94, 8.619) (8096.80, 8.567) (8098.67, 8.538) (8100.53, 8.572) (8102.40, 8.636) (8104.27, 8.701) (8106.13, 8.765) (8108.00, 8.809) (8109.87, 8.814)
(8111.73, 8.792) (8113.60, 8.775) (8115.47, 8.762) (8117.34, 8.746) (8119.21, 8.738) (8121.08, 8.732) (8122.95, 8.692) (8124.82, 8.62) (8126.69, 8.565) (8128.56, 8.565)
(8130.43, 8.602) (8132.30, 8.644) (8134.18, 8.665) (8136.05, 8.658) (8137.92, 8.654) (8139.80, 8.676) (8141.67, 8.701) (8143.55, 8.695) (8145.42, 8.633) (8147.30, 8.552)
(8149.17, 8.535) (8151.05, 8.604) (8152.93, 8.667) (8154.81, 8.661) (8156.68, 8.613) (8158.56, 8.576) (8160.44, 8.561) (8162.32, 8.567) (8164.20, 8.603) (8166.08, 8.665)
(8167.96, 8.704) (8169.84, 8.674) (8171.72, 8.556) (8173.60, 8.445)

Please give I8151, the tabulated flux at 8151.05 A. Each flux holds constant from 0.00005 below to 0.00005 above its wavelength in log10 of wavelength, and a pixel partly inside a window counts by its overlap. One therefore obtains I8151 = 8.604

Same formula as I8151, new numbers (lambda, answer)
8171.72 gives 8.556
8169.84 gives 8.674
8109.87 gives 8.814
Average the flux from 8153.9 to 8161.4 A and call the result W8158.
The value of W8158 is 8.61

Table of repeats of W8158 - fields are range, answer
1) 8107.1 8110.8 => 8.81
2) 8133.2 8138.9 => 8.65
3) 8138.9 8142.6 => 8.7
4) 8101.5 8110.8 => 8.75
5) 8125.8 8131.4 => 8.59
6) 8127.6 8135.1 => 8.62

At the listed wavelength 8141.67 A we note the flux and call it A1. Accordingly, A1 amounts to 8.701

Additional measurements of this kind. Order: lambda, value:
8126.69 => 8.565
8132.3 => 8.644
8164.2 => 8.603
